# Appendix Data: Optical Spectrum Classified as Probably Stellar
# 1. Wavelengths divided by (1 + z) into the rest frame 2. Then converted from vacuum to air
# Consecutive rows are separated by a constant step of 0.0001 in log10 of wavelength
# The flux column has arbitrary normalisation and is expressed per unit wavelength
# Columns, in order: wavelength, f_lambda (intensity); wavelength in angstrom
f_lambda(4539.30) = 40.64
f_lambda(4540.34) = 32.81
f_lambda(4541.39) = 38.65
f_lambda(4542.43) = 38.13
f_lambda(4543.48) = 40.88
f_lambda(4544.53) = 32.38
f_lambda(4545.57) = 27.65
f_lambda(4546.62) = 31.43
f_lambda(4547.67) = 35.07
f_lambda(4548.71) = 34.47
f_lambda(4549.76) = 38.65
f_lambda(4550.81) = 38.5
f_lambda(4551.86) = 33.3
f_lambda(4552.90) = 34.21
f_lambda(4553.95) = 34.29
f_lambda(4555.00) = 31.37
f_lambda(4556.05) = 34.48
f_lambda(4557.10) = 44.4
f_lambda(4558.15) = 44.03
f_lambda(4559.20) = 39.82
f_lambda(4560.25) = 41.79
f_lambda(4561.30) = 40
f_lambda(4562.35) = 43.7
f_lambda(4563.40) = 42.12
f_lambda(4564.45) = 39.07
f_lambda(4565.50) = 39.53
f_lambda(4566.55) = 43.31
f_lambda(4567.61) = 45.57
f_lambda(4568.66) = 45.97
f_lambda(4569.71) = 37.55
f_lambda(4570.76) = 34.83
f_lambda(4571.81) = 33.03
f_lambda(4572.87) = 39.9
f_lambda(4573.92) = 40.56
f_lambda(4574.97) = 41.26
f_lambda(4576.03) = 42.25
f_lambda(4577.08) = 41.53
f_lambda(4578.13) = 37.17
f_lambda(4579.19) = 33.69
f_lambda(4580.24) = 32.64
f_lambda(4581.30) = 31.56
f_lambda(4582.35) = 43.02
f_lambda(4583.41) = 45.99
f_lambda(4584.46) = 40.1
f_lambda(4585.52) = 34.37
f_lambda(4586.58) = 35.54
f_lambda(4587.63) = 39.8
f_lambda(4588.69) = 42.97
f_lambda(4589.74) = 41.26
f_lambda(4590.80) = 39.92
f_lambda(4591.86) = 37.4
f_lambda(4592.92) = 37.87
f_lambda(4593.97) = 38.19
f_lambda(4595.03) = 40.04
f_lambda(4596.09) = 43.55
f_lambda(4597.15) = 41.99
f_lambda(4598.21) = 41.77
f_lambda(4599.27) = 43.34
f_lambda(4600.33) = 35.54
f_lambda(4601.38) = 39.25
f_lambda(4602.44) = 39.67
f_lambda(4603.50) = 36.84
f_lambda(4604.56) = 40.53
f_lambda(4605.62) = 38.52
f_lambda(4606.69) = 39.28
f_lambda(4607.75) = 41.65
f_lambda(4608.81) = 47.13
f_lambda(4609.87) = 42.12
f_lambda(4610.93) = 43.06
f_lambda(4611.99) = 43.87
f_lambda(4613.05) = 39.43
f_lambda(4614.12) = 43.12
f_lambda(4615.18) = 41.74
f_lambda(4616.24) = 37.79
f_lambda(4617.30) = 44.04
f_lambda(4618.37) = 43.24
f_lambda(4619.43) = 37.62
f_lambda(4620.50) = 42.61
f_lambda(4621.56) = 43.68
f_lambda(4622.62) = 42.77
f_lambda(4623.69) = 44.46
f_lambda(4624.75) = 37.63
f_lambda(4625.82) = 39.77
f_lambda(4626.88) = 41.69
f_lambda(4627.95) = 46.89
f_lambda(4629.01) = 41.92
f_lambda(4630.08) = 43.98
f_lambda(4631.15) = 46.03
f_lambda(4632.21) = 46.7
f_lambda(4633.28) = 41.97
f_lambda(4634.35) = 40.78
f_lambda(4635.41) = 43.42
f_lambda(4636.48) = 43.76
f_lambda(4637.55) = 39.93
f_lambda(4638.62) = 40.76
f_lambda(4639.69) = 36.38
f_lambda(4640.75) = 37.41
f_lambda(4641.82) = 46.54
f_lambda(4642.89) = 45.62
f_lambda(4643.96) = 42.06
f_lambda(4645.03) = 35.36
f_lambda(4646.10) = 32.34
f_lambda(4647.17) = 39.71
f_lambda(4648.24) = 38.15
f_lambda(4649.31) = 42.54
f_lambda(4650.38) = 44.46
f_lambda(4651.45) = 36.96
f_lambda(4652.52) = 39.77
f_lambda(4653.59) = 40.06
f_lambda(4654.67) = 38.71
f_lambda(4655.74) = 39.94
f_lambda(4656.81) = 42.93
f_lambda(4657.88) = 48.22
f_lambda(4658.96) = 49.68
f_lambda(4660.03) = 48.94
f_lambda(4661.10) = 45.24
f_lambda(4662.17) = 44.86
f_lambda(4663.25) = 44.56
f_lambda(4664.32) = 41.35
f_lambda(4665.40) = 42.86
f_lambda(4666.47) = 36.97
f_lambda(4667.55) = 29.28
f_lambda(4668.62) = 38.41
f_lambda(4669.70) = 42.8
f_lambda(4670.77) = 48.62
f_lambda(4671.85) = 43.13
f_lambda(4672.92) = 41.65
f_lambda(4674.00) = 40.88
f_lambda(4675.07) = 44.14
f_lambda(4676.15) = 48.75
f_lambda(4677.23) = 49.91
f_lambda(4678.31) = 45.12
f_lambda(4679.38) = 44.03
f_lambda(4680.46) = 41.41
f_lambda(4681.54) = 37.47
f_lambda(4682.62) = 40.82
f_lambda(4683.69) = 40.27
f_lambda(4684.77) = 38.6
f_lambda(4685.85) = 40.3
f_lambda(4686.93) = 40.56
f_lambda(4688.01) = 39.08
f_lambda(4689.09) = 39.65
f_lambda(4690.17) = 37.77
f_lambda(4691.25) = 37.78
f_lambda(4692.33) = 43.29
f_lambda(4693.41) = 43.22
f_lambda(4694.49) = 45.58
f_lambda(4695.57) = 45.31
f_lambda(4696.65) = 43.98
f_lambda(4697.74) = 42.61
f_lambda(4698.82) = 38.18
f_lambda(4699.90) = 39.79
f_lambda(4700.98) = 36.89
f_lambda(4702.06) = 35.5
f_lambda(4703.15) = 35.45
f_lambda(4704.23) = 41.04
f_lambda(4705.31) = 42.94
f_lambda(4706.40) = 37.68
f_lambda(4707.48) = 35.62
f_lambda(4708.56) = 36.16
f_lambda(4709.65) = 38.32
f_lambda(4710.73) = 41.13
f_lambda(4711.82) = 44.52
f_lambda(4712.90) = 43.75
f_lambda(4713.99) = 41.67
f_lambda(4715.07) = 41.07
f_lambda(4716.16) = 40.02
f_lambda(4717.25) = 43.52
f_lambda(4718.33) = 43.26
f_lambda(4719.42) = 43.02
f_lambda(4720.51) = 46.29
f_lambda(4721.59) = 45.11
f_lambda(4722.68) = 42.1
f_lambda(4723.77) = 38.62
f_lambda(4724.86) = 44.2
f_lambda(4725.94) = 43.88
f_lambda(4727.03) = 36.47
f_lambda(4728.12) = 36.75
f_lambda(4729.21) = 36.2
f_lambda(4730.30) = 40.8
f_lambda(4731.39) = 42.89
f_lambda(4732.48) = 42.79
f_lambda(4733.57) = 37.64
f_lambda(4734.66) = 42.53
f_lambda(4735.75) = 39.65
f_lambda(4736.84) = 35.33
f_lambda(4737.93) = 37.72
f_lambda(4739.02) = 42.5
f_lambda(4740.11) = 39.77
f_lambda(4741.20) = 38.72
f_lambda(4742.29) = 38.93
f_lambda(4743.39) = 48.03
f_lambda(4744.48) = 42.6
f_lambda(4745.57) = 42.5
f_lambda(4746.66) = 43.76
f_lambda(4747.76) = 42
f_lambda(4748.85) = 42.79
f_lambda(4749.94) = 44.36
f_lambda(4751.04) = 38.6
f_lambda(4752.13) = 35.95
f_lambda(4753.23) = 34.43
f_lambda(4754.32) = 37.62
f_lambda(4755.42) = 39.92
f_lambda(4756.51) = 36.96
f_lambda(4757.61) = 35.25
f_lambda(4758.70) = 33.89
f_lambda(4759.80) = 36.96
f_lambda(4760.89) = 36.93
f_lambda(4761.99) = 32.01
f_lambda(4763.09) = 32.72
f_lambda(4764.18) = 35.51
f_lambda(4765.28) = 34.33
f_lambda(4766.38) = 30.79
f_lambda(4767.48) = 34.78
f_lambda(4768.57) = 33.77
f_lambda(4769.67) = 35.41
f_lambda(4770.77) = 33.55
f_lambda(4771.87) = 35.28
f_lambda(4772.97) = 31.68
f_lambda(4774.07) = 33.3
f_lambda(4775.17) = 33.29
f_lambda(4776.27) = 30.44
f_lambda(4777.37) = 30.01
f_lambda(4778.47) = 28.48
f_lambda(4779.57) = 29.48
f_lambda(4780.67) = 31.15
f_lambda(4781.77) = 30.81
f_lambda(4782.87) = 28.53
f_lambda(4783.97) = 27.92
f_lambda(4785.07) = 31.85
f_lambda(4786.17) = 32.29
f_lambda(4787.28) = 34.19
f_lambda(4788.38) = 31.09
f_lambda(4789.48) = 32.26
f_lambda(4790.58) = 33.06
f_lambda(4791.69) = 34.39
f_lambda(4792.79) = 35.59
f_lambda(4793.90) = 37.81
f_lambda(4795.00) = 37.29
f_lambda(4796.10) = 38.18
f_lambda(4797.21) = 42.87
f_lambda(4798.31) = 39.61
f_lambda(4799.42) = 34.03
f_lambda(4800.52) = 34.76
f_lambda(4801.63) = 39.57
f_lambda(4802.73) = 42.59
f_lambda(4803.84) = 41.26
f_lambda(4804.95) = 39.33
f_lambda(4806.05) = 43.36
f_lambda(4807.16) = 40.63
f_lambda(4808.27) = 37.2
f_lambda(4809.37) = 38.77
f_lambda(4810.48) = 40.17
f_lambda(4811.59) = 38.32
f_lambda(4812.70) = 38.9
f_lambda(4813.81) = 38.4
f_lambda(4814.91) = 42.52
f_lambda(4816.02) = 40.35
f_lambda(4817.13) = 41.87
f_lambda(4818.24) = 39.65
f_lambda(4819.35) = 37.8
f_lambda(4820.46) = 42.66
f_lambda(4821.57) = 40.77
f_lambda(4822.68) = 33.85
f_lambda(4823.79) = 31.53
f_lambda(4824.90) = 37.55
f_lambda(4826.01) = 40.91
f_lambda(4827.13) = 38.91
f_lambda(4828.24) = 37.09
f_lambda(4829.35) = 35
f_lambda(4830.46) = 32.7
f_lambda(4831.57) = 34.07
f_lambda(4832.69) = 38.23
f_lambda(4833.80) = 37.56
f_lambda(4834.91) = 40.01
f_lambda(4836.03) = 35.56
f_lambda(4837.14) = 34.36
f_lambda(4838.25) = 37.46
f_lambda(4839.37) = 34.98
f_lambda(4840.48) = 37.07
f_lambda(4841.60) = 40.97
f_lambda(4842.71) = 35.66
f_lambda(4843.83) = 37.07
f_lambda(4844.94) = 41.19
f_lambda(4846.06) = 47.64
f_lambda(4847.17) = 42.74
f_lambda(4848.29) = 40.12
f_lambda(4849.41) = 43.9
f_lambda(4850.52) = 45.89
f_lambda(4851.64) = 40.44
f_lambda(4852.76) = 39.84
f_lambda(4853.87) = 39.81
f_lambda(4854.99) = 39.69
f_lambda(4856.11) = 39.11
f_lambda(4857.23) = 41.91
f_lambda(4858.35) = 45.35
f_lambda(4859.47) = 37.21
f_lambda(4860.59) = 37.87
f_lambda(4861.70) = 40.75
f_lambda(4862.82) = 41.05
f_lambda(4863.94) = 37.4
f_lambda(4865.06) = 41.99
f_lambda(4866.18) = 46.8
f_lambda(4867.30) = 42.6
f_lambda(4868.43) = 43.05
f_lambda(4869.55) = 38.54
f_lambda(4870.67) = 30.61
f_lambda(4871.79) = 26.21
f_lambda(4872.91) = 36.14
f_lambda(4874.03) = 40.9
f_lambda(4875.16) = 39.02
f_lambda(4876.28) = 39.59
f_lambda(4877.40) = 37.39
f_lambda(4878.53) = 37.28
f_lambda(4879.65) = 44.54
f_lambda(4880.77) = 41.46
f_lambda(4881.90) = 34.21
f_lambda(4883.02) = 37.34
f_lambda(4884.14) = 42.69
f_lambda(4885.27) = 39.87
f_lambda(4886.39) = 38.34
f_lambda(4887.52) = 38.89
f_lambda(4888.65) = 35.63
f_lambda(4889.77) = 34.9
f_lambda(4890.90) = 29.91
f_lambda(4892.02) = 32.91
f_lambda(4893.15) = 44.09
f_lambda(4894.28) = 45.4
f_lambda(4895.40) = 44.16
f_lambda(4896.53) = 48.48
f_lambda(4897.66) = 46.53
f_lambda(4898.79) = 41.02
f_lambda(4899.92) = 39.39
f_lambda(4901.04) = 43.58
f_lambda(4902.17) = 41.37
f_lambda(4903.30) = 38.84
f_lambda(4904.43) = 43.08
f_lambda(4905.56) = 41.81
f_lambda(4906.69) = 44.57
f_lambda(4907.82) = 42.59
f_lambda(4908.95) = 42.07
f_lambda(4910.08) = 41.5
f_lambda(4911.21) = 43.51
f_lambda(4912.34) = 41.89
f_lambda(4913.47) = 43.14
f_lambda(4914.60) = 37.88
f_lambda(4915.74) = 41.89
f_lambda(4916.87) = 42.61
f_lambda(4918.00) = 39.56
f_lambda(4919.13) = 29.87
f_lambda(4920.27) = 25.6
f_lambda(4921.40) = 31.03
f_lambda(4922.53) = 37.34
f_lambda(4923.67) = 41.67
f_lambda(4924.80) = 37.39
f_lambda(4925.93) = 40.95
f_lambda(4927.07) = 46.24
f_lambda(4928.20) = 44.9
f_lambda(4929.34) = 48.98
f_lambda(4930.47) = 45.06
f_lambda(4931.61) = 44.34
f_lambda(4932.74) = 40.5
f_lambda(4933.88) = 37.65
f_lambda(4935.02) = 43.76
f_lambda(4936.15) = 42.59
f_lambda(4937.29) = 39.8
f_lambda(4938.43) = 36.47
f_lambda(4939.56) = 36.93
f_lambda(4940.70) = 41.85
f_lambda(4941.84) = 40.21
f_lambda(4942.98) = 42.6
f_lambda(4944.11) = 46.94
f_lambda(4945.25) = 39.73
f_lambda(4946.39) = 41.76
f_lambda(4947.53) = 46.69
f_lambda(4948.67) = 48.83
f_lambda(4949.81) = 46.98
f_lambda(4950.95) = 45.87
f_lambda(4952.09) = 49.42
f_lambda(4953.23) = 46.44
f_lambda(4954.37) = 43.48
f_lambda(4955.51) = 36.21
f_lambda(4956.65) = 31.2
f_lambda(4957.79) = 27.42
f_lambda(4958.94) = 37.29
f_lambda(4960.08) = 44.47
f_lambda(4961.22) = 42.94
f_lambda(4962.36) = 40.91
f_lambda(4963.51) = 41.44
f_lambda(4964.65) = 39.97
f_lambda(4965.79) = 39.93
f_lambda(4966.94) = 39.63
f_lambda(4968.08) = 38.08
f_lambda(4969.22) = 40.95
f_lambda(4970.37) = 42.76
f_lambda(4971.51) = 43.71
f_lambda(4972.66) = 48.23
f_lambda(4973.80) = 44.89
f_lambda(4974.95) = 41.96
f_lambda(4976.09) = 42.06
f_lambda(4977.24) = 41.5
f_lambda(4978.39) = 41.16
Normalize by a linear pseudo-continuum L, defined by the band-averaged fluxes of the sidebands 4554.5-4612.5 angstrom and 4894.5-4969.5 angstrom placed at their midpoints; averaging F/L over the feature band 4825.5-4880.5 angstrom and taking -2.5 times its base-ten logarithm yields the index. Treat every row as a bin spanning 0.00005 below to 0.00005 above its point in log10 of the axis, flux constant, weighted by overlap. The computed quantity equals 0.051 mag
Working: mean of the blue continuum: 39.9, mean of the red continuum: 41.3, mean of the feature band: 39.1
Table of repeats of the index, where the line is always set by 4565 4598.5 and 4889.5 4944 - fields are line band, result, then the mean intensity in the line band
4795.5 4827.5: 0.03 mag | 39.2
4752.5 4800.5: 0.18 mag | 34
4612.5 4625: -0.05 mag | 41.6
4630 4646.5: -0.05 mag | 41.4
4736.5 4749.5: -0.03 mag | 41.4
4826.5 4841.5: 0.11 mag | 36.5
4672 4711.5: -0.03 mag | 40.9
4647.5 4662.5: -0.08 mag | 42.8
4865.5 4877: 0.06 mag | 38.4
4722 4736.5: -0.01 mag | 40.3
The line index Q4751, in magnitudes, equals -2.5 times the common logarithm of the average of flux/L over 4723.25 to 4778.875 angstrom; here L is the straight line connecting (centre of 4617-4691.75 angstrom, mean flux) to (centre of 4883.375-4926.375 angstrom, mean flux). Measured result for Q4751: 0.10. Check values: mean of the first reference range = 41.8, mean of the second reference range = 39.9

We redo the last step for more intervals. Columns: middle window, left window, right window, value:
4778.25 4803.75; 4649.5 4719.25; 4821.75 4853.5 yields 0.142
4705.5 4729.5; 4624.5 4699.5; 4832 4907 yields 0.009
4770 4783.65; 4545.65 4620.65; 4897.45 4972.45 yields 0.275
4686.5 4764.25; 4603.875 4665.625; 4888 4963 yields 0.044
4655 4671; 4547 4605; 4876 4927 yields -0.095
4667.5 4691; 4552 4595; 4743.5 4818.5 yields -0.109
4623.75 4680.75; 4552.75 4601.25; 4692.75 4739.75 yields -0.054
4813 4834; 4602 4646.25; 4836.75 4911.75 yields 0.066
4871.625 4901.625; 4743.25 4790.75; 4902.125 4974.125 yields -0.003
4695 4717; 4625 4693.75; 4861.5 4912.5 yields 0.035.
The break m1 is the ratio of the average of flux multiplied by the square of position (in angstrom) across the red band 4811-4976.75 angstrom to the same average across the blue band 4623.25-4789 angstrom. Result 1.1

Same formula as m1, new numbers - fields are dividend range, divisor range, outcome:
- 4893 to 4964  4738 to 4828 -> 1.20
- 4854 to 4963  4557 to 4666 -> 1.12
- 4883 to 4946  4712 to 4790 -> 1.16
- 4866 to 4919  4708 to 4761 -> 1.06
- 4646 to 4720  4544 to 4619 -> 1.10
